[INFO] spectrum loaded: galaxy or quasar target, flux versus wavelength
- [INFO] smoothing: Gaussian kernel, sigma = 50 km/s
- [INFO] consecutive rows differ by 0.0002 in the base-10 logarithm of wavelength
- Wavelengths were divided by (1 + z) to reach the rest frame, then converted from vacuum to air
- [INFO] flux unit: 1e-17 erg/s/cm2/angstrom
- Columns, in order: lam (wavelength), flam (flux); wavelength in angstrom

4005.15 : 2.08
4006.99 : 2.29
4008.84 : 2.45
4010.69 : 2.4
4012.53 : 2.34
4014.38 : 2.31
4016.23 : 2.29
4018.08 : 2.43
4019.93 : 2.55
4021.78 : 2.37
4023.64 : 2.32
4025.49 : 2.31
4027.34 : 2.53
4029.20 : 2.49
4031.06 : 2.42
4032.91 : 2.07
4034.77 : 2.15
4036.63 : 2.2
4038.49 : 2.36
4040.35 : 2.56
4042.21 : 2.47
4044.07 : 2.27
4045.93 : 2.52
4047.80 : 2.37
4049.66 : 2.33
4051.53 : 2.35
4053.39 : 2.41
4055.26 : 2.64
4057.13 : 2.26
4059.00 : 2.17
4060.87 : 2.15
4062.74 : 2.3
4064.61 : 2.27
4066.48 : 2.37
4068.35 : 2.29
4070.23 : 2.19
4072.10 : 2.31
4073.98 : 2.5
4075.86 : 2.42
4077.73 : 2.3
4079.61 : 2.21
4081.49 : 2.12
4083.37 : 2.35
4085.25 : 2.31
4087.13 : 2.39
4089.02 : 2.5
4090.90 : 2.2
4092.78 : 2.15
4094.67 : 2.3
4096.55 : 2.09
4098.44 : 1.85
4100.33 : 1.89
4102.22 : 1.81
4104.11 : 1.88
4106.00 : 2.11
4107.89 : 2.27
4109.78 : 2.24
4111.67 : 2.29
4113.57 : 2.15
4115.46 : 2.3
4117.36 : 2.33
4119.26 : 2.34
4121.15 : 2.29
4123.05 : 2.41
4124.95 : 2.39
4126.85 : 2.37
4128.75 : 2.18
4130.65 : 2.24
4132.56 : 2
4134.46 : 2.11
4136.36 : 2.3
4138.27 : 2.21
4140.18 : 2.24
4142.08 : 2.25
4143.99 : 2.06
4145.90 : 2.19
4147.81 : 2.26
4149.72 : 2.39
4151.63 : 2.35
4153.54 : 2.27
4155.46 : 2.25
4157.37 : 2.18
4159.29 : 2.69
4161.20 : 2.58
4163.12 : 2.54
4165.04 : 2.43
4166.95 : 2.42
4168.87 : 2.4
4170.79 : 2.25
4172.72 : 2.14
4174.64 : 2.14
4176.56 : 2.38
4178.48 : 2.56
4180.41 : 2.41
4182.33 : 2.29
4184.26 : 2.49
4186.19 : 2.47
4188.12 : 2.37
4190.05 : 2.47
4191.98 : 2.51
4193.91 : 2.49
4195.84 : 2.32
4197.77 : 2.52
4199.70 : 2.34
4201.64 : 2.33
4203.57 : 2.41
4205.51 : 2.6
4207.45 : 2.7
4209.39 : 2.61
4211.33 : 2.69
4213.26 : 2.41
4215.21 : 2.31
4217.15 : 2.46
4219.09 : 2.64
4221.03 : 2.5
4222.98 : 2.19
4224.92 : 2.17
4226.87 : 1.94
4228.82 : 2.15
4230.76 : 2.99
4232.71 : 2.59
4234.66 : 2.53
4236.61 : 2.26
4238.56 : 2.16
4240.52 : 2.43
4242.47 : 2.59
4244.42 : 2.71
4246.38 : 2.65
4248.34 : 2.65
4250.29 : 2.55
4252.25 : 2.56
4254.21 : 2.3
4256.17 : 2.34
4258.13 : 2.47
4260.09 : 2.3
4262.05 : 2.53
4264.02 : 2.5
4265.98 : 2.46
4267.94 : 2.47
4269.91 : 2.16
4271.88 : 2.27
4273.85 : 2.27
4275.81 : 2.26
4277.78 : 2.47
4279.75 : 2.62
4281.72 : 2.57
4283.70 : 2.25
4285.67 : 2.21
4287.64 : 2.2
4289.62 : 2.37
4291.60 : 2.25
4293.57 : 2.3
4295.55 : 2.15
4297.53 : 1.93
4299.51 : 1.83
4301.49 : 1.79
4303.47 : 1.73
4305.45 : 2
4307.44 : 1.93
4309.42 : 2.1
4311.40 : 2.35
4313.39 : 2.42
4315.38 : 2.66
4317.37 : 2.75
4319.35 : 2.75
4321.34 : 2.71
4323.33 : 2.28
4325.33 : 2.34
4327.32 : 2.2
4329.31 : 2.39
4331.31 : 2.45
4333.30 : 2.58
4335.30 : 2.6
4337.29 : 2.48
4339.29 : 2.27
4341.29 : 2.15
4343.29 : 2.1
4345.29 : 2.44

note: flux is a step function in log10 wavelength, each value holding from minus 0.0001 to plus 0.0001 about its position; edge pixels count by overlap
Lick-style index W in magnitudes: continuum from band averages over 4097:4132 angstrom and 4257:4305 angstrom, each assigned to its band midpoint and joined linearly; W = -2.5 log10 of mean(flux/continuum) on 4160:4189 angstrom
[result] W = -0.086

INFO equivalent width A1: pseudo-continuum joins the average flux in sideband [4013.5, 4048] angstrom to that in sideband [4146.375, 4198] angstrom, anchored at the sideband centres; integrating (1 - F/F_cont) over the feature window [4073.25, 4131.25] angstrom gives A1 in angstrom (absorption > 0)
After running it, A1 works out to 3.59 angstrom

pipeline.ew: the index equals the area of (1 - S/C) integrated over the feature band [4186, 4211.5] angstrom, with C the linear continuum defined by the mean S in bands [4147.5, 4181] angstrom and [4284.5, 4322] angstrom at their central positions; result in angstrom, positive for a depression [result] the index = -1.6 angstrom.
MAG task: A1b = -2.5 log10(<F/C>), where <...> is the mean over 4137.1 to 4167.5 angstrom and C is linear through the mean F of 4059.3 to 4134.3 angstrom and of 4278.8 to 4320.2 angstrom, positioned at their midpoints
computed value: -0.046 mag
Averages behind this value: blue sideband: 2.23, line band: 2.33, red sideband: 2.24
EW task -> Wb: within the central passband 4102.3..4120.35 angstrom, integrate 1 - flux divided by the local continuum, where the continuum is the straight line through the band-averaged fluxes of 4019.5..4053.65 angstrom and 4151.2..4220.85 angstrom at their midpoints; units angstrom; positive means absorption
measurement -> 1.5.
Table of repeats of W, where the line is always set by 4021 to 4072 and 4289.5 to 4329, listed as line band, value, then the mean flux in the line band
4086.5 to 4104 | 0.101 mag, 2.11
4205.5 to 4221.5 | -0.121 mag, 2.55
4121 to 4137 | 0.027 mag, 2.25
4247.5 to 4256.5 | -0.103 mag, 2.49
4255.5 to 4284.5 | -0.066 mag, 2.4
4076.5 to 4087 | 0.024 mag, 2.27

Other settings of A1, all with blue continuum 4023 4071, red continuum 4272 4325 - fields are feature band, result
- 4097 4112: 1.9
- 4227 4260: -2.7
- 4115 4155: 1.0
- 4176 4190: -0.8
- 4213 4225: -0.5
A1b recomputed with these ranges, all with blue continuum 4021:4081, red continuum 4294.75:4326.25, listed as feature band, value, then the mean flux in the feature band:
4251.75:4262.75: -0.072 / 2.41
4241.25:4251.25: -0.164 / 2.63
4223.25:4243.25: -0.051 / 2.37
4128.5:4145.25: 0.061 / 2.18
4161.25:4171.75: -0.061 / 2.42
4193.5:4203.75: -0.056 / 2.4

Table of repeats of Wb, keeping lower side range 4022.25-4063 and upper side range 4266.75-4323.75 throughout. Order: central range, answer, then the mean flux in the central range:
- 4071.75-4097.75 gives 0.5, 2.29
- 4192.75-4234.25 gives -2.6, 2.45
